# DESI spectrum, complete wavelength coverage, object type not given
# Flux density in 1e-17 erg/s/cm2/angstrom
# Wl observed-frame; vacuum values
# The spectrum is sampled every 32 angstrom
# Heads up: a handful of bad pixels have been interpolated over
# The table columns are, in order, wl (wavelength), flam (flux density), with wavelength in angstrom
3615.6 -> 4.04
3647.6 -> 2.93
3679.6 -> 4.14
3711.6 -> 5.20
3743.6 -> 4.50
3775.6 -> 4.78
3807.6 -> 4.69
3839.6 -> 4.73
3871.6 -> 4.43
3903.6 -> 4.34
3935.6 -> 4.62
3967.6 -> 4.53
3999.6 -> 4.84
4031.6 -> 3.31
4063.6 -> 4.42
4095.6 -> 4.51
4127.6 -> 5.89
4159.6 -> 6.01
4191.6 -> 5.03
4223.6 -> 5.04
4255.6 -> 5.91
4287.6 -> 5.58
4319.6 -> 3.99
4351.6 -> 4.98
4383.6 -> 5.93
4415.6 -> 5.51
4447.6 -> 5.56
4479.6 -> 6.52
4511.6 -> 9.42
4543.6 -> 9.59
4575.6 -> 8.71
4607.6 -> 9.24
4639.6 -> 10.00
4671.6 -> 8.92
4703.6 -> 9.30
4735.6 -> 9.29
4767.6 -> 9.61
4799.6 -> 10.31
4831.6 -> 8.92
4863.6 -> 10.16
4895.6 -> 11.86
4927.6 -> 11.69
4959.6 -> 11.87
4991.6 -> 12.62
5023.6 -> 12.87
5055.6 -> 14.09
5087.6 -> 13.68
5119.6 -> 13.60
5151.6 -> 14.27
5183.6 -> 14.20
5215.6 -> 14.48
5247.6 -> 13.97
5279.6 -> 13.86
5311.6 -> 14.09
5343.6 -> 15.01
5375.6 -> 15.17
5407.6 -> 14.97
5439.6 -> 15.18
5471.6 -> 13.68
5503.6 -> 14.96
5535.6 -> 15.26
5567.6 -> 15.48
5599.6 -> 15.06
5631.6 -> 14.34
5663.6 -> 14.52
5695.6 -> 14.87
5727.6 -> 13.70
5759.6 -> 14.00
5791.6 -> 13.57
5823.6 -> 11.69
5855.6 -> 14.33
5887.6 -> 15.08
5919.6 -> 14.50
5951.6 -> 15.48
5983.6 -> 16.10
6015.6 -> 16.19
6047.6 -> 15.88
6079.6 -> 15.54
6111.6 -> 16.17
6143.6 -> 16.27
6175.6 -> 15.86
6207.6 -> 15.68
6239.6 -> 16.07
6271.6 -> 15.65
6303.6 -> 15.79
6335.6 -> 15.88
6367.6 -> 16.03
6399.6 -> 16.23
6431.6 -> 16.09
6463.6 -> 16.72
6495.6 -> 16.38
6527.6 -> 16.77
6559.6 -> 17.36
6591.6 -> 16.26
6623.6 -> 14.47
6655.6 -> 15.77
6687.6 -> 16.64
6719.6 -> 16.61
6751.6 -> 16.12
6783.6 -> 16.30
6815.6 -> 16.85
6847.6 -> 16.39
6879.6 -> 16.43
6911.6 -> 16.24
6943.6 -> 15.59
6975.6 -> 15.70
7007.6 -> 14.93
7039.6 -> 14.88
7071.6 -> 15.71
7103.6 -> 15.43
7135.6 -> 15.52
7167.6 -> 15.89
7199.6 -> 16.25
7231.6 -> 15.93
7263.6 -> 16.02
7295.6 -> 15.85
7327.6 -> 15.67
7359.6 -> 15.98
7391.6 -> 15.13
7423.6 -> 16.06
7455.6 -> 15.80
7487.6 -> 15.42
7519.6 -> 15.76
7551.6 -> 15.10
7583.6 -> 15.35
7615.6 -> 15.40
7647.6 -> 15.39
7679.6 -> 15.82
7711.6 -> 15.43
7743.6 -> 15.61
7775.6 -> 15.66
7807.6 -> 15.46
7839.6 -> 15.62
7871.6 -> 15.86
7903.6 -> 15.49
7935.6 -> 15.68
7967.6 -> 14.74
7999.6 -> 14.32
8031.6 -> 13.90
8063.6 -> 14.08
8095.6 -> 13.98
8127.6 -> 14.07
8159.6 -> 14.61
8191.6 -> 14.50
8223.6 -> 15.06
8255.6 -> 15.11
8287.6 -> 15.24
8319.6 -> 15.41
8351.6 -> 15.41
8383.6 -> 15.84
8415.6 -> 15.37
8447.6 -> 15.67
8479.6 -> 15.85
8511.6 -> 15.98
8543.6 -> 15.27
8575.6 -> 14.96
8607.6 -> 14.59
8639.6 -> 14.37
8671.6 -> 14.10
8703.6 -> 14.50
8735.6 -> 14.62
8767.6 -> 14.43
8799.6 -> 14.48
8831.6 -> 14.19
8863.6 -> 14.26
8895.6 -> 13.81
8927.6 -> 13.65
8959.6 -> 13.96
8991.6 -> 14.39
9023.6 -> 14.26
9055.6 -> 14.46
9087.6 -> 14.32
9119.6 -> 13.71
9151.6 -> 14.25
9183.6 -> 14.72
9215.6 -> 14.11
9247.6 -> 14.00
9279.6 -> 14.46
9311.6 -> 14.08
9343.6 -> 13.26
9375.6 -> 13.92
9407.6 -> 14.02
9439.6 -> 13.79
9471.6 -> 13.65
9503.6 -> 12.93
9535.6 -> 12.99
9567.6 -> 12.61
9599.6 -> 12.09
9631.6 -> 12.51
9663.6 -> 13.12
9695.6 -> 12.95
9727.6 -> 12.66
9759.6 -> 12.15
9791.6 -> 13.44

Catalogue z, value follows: 0.125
